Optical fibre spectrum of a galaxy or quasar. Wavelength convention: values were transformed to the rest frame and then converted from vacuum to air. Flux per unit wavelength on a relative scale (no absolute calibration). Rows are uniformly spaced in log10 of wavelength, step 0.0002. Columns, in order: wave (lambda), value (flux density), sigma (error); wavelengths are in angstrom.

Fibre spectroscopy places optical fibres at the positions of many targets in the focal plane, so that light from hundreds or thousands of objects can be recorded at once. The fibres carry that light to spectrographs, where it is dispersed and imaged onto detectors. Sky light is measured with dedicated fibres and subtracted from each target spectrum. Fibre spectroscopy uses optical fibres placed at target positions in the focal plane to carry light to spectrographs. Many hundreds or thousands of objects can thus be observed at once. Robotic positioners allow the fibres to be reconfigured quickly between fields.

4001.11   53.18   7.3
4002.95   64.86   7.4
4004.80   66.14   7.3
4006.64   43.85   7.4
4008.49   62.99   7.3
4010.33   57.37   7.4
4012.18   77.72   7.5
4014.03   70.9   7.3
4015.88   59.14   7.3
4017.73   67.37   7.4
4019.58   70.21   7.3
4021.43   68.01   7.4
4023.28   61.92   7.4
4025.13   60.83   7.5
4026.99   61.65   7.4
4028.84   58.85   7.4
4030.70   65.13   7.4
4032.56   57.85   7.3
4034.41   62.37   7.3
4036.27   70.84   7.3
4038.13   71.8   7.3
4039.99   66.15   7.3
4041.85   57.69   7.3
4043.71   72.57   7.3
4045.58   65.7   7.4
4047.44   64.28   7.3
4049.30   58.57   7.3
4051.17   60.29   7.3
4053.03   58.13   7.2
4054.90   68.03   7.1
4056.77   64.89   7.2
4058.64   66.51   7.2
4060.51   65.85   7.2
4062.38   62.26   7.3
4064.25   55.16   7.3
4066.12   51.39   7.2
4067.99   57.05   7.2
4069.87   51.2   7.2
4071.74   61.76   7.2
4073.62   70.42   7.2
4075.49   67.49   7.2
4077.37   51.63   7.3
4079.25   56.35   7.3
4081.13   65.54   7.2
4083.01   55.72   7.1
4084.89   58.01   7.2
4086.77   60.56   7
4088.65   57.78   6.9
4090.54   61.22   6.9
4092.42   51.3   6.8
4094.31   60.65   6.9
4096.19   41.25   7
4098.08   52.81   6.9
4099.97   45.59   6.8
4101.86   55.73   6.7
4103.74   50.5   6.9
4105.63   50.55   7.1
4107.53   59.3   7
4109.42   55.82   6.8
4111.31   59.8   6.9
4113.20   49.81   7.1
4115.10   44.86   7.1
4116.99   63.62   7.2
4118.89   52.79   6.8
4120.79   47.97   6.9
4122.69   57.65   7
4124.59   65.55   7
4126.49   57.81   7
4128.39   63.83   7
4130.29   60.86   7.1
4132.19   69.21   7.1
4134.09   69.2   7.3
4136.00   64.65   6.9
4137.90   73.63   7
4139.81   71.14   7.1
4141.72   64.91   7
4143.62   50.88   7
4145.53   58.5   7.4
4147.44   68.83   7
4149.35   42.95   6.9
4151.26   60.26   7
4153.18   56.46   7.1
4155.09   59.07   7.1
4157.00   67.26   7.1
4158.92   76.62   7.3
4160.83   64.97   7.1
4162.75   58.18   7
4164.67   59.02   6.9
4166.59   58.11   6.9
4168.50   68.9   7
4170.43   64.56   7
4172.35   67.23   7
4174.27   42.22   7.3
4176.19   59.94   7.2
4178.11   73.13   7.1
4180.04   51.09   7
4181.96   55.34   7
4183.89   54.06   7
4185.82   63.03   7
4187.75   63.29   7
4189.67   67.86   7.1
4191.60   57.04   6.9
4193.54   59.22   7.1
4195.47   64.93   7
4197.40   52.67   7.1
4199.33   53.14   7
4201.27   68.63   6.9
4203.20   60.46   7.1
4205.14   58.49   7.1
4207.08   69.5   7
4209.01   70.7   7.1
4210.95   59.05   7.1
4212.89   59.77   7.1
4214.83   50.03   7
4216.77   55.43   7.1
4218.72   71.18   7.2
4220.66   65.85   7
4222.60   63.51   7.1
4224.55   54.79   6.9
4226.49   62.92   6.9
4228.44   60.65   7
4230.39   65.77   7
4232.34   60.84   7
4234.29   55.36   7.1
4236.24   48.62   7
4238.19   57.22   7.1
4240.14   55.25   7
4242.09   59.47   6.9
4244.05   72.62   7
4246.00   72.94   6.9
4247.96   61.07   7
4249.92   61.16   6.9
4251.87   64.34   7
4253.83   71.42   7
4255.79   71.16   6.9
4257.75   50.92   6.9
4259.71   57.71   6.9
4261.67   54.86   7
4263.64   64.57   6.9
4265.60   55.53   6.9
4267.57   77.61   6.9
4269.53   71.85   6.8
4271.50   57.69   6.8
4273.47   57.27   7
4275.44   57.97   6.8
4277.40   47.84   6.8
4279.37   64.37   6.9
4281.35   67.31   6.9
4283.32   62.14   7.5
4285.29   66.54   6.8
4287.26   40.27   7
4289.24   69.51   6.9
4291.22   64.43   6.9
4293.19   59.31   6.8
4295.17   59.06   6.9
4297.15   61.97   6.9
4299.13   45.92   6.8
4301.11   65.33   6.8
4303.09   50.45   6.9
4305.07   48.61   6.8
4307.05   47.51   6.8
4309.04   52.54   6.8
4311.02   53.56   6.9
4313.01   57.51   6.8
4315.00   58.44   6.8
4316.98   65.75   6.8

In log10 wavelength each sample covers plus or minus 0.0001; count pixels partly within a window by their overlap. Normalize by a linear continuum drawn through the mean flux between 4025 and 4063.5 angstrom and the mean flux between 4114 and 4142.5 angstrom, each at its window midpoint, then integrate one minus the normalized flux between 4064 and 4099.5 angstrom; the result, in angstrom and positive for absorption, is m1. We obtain 3.28 angstrom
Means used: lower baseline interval 63.8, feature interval 57.1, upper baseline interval 61.8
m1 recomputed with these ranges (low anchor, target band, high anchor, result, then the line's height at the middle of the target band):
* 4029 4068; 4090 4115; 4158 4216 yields 3.7 angstrom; 62.2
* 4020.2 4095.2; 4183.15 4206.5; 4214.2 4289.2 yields 0.3 angstrom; 61.3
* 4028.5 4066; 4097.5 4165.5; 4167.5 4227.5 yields 3.0 angstrom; 62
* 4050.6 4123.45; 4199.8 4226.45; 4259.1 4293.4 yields -1.0 angstrom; 59.7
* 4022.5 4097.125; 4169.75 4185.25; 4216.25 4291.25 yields 0.7 angstrom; 61.3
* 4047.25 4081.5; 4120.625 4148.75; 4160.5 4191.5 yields -1.2 angstrom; 60.6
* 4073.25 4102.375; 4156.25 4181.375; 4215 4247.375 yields -1.3 angstrom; 59.2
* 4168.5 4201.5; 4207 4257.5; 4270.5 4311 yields -2.9 angstrom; 58.7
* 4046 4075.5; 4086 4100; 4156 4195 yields 1.6 angstrom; 61.4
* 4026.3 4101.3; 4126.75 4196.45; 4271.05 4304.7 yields -2.8 angstrom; 59.5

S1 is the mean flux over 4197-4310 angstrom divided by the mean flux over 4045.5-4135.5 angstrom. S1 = 1.03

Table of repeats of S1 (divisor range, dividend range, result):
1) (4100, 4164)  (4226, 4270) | 1.04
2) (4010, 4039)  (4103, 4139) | 0.90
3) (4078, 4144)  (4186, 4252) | 1.06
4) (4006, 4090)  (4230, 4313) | 0.96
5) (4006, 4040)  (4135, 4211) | 0.96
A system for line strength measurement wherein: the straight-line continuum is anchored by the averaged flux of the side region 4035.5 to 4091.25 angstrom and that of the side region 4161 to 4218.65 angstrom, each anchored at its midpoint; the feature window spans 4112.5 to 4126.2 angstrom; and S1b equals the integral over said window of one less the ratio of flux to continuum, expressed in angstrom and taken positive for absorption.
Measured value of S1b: 1.4 angstrom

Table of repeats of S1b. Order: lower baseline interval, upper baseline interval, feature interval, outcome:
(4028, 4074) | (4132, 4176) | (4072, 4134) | 5.20 angstrom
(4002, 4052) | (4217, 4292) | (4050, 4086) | 1.76 angstrom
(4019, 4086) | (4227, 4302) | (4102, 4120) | 2.26 angstrom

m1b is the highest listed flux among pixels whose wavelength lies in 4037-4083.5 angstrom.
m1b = 72.57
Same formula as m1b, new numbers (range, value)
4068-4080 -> 70.42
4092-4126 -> 65.55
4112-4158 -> 73.63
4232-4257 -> 72.94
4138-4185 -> 76.62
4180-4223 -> 71.18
